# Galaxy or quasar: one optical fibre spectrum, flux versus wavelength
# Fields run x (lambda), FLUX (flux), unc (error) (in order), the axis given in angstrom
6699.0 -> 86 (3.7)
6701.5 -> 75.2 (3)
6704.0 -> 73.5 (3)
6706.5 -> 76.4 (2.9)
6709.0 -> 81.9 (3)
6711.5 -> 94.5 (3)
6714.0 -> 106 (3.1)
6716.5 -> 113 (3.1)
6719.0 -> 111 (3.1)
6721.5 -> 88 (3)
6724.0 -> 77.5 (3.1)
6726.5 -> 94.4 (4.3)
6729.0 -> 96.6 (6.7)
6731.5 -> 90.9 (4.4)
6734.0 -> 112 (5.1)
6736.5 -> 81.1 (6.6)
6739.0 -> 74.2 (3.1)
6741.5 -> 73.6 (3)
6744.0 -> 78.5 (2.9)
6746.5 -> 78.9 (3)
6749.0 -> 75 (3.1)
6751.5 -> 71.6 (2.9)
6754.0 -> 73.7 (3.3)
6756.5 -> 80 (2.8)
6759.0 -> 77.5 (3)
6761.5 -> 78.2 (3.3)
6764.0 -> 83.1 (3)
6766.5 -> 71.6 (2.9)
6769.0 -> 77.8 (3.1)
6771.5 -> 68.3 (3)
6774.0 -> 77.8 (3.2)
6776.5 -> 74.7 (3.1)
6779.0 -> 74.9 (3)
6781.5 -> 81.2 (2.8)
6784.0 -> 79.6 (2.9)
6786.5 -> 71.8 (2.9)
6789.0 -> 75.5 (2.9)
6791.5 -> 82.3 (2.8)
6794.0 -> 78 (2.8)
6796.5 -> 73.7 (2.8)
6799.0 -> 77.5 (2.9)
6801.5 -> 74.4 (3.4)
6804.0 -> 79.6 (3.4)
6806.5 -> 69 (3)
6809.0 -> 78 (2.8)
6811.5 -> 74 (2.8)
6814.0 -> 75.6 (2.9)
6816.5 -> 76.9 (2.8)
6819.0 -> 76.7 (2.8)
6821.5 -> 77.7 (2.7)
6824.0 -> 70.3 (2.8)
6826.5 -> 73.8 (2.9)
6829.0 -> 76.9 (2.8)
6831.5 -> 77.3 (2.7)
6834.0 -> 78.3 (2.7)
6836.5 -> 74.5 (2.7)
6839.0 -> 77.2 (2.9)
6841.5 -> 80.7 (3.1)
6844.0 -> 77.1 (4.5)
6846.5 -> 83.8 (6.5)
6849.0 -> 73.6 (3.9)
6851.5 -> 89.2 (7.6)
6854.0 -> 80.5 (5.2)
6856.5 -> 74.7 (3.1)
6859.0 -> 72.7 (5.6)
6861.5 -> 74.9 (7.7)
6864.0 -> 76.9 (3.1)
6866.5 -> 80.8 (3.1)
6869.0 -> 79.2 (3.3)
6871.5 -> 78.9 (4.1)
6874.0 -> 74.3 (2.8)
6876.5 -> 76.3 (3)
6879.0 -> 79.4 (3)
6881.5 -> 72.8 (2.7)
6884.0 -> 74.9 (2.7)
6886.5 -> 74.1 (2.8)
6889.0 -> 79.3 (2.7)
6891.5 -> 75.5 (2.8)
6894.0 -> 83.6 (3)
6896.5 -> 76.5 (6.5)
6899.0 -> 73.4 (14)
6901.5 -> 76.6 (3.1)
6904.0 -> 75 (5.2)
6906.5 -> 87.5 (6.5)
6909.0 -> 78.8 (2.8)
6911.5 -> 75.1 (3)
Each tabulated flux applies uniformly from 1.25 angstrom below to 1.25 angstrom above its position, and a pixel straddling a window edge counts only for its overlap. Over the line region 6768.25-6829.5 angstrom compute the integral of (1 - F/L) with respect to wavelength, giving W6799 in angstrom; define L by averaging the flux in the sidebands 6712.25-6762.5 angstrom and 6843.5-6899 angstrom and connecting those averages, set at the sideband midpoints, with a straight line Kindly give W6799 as 5.0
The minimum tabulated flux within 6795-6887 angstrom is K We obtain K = 69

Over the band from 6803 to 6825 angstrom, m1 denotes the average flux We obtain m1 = 75.3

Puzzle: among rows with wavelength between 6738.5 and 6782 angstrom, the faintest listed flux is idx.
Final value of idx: 68.3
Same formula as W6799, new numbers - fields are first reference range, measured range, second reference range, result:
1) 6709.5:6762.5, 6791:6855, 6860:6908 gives 3.3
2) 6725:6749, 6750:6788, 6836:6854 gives 3.6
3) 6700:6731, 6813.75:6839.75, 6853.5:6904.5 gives 1.7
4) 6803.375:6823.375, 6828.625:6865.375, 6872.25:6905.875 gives -0.9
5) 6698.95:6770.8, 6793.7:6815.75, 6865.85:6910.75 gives 1.6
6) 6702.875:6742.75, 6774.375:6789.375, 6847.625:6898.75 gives 1.6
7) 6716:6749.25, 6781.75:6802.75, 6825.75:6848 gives 1.4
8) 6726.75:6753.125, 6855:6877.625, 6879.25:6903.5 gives 0.3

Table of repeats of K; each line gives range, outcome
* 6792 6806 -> 73.7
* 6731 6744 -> 73.6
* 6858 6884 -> 72.7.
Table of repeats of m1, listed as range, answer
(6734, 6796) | 77.3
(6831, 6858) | 78.8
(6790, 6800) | 77.8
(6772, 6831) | 76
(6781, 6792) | 77.6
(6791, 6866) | 76.8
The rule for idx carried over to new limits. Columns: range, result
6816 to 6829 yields 70.3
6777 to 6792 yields 71.8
